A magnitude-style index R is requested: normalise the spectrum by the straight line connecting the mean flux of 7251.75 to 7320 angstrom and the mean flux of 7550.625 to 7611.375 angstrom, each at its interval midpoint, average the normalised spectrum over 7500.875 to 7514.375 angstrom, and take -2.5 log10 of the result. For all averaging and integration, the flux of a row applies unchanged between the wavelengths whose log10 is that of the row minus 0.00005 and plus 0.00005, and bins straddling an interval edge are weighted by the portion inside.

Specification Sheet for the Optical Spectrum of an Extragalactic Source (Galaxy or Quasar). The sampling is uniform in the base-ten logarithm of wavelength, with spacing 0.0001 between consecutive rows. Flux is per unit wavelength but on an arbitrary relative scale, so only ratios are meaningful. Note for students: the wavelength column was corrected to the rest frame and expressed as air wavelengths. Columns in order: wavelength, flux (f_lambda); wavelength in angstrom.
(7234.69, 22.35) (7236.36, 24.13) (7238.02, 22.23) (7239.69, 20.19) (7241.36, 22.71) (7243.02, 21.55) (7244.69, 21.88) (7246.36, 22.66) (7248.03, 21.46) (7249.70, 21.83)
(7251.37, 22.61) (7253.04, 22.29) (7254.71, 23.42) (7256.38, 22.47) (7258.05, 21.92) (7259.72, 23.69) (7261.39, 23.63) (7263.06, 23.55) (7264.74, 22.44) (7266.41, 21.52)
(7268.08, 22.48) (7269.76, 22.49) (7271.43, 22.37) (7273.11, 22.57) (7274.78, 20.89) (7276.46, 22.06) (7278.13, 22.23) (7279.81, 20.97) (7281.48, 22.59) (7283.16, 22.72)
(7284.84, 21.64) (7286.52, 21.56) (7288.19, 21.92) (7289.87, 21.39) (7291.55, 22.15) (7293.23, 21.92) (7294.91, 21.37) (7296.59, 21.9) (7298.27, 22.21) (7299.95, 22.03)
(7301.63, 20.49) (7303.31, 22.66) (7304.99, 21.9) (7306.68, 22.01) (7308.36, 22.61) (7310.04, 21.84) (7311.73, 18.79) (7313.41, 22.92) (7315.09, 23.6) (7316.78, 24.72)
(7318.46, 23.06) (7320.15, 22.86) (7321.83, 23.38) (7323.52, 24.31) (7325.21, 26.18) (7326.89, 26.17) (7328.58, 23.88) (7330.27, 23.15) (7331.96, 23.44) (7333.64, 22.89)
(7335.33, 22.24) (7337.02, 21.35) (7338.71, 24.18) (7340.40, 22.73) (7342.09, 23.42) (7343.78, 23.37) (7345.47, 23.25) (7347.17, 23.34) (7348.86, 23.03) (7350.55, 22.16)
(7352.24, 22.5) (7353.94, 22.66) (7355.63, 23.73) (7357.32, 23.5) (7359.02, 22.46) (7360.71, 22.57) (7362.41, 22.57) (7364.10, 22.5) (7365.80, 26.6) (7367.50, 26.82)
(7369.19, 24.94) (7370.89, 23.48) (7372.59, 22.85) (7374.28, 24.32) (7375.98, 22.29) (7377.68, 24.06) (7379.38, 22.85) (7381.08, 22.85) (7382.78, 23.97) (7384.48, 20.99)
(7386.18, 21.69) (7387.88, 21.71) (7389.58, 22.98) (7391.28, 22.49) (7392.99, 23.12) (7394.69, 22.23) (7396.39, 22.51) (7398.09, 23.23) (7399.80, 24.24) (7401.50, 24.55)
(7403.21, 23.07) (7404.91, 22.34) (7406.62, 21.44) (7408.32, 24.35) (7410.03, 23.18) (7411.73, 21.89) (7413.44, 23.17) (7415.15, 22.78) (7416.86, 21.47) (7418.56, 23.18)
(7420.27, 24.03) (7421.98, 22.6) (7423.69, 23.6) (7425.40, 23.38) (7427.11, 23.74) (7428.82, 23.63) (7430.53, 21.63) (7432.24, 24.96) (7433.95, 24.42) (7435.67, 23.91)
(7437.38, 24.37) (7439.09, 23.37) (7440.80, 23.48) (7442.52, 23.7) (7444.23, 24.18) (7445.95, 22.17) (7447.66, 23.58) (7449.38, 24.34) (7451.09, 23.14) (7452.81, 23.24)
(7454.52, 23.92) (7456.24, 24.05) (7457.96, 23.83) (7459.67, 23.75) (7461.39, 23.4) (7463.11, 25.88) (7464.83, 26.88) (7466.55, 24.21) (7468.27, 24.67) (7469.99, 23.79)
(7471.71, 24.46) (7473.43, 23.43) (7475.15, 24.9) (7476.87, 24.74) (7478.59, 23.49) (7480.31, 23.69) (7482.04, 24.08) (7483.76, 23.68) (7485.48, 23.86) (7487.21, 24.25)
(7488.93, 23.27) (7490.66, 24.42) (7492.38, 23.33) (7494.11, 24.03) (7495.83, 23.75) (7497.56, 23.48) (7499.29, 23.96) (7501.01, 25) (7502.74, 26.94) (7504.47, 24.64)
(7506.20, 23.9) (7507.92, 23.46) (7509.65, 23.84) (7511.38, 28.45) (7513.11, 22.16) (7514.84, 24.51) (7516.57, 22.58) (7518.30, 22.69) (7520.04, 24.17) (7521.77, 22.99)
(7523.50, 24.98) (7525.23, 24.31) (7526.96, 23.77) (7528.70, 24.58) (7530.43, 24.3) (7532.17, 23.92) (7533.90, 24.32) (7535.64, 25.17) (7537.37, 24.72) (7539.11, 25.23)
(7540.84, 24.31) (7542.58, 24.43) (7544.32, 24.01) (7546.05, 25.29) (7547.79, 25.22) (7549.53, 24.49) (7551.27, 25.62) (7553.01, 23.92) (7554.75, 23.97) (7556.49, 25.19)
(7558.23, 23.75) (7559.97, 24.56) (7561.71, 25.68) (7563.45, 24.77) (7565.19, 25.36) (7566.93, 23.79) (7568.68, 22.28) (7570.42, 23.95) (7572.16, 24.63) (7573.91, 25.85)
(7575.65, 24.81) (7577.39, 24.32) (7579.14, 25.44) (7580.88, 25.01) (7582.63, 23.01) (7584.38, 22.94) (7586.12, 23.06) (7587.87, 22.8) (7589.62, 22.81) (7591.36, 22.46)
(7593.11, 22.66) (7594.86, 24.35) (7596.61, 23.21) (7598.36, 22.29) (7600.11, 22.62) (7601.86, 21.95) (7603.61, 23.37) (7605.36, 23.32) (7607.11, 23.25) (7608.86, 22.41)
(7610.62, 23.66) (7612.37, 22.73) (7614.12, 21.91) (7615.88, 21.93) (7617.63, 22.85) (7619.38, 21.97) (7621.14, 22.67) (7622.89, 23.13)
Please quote -0.06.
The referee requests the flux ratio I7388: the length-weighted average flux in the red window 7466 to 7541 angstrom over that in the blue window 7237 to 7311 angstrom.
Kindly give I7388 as 1.1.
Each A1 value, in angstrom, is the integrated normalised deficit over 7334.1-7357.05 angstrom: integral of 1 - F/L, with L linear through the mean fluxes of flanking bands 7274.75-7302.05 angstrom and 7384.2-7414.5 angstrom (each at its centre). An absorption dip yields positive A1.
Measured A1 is -0.6 angstrom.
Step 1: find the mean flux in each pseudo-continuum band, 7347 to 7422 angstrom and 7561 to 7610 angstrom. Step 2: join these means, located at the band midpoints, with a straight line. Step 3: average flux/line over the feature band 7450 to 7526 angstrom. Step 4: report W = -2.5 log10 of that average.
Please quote -0.03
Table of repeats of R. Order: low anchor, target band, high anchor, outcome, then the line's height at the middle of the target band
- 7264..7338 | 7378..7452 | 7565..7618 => -0.015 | 22.8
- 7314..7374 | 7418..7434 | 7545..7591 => 0.016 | 23.8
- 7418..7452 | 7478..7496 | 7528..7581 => 0.009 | 24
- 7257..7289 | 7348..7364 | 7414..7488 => 0.009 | 23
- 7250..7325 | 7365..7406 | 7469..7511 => -0.005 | 23.2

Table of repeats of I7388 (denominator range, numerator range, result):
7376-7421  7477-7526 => 1.05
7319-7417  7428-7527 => 1.03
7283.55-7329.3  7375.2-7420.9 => 1.01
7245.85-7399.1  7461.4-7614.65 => 1.06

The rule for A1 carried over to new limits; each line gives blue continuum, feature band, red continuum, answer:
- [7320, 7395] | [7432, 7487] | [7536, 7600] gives -0.75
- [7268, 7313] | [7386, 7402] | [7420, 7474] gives 0.20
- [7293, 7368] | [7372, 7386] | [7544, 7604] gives 0.14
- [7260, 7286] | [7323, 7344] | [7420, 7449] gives -0.80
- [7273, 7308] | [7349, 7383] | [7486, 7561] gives -1.21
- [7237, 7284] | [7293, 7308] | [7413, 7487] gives 0.49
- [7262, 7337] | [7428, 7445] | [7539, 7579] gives -0.12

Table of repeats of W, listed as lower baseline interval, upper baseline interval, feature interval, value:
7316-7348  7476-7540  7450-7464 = 0.00 mag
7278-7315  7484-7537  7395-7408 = 0.00 mag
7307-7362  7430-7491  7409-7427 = 0.03 mag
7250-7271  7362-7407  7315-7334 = -0.05 mag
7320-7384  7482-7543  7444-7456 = 0.02 mag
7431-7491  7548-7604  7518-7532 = 0.00 mag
